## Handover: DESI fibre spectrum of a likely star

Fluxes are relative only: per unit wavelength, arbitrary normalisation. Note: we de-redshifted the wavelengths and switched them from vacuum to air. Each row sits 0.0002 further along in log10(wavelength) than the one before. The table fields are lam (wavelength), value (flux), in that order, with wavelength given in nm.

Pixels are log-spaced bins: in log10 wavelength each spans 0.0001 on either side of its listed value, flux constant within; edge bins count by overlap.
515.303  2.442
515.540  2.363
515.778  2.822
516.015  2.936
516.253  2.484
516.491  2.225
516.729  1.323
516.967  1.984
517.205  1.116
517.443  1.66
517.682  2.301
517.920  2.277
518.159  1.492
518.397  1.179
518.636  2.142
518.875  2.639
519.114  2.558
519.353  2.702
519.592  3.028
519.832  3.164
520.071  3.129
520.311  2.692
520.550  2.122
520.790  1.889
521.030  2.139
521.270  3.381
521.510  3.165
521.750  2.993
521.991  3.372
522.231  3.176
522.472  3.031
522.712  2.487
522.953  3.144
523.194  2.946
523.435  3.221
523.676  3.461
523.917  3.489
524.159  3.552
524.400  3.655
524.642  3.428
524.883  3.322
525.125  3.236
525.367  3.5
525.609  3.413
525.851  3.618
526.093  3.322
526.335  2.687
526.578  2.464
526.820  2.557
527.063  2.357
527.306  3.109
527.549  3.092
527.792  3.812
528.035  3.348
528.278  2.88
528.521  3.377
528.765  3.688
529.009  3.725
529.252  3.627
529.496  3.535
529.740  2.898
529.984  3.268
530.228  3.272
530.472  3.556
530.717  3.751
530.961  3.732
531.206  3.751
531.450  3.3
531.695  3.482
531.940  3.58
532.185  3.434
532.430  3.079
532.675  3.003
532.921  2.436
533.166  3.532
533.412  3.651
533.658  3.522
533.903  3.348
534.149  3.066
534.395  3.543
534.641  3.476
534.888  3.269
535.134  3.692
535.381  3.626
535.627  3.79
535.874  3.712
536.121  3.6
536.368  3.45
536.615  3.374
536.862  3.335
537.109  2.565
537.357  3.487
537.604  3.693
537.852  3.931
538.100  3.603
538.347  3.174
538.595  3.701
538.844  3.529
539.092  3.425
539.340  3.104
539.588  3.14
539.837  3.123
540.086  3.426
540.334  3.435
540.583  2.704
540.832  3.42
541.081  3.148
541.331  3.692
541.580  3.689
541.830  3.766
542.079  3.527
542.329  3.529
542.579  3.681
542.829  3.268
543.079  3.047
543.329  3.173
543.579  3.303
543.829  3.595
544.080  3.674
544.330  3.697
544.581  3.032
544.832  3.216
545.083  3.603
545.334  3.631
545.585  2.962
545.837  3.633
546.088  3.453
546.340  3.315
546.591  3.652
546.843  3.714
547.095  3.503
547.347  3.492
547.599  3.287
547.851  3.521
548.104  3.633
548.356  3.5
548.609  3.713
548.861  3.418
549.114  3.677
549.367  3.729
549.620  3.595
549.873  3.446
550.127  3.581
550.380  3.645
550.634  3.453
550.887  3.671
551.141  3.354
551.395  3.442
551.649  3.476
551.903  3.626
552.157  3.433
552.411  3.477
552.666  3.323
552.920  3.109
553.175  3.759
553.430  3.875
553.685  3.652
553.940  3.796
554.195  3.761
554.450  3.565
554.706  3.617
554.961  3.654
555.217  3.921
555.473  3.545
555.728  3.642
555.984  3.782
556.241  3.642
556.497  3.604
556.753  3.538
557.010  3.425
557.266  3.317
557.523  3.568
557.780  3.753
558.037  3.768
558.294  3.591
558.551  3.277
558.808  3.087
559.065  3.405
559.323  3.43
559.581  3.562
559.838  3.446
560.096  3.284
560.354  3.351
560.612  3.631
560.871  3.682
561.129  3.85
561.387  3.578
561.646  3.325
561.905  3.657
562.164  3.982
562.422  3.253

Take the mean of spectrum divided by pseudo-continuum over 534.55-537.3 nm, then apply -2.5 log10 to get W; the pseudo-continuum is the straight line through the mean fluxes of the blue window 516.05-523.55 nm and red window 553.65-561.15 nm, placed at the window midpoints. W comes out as -0.167 mag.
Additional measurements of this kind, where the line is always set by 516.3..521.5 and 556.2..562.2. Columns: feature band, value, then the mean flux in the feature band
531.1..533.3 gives -0.22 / 3.29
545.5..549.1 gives -0.11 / 3.5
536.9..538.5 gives -0.19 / 3.41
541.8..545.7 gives -0.13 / 3.41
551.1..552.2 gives -0.06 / 3.48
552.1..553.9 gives -0.06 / 3.53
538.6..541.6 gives -0.14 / 3.32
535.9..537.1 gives -0.20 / 3.38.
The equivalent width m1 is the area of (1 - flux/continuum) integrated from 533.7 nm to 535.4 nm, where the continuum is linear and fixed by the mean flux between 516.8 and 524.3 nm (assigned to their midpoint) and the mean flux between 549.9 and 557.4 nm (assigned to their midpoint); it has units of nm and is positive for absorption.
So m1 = -0.22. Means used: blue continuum 2.63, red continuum 3.57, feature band 3.42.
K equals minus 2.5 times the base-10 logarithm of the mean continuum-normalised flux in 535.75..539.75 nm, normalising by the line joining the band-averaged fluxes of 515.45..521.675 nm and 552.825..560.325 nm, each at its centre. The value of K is -0.16 mag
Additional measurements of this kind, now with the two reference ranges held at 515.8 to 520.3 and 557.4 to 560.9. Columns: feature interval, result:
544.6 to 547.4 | -0.12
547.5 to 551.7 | -0.11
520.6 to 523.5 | -0.21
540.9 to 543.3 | -0.17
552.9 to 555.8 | -0.10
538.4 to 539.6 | -0.18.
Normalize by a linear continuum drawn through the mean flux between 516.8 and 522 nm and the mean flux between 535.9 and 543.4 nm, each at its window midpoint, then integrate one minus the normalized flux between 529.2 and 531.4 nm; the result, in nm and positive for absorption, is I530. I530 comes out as -0.41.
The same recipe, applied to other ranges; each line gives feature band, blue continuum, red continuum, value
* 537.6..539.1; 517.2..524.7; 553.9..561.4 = -0.22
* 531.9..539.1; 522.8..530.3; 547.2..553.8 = -0.13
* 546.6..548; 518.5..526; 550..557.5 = -0.02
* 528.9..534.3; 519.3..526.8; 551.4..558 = -0.31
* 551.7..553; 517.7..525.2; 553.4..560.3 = 0.02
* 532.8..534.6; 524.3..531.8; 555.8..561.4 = 0.02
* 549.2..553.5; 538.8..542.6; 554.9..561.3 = -0.05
